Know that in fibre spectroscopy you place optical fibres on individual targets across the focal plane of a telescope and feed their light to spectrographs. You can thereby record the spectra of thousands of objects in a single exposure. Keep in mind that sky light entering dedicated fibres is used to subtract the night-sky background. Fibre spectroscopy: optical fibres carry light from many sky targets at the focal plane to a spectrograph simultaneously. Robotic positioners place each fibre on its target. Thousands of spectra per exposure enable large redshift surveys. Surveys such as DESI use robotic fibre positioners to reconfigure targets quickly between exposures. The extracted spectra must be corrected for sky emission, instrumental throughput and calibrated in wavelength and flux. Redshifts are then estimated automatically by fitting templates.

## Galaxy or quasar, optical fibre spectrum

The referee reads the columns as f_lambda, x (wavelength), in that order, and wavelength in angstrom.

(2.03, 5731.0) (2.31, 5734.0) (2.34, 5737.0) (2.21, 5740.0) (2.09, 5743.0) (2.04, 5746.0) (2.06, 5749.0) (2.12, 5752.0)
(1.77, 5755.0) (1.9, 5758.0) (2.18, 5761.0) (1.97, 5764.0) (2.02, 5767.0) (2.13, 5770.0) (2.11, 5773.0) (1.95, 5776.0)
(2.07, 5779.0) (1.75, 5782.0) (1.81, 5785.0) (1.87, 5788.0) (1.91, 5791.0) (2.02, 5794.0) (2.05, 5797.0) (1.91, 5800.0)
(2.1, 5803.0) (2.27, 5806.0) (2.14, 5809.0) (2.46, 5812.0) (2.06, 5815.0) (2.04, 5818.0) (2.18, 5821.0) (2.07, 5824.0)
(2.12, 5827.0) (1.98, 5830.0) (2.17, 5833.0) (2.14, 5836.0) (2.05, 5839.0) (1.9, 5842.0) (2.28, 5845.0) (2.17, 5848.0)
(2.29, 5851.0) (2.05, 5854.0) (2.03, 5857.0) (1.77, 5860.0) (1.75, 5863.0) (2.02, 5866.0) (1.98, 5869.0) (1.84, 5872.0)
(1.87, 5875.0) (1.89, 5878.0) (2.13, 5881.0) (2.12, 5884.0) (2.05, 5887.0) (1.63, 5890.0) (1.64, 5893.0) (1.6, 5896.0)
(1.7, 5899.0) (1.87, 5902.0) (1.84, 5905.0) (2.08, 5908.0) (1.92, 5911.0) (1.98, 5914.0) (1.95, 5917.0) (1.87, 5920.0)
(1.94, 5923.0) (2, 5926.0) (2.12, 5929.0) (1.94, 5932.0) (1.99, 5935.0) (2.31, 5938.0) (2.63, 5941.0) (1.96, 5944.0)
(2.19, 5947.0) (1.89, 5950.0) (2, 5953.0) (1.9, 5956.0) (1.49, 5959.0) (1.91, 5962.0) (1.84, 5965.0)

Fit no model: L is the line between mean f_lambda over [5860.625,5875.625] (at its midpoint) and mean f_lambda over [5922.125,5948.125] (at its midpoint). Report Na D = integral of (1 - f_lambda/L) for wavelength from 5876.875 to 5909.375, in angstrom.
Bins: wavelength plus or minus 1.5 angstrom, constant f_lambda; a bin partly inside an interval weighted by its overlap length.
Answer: 1.7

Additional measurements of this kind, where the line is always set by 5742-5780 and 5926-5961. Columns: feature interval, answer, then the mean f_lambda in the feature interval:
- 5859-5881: 1.5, 1.89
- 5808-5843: -1.4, 2.11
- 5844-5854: -0.9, 2.22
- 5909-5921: 0.6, 1.94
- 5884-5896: 1.4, 1.79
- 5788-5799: 0.3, 1.97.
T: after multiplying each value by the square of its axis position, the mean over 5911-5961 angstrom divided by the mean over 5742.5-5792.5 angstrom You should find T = 1.07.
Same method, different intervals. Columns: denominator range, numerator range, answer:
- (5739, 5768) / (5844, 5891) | 1.02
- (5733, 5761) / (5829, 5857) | 1.04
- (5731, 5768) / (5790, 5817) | 1.03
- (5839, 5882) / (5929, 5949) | 1.11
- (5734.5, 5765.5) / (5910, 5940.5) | 1.04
